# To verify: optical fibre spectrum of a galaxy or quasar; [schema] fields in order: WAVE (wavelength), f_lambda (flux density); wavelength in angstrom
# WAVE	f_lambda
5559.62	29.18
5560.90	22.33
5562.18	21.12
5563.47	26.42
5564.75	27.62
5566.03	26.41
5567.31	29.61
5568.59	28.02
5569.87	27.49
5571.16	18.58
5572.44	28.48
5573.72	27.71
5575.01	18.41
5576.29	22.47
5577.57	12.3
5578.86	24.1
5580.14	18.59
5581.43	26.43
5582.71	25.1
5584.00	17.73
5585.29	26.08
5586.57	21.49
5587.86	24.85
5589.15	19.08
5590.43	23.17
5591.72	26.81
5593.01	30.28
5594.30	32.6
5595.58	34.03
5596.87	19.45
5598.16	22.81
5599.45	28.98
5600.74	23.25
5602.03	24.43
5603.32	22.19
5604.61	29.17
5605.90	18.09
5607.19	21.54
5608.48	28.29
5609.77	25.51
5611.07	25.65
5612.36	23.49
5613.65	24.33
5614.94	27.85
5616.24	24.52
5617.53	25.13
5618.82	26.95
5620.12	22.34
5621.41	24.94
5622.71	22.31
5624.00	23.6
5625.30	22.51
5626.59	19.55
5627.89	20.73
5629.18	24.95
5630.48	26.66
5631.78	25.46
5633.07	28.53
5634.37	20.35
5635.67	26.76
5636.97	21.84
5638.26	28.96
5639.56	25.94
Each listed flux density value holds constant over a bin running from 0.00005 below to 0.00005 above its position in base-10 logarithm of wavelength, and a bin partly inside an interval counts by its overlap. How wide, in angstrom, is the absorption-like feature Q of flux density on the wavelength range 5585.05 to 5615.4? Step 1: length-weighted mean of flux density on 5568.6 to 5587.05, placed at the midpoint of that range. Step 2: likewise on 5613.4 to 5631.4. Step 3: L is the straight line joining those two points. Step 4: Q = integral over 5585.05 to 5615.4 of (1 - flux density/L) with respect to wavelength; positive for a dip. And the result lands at -2.3 angstrom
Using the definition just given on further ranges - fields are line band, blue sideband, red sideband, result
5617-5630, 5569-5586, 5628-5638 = 0.6 angstrom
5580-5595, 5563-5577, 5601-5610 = 0.1 angstrom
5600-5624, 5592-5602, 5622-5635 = 0.9 angstrom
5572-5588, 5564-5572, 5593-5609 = 2.2 angstrom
